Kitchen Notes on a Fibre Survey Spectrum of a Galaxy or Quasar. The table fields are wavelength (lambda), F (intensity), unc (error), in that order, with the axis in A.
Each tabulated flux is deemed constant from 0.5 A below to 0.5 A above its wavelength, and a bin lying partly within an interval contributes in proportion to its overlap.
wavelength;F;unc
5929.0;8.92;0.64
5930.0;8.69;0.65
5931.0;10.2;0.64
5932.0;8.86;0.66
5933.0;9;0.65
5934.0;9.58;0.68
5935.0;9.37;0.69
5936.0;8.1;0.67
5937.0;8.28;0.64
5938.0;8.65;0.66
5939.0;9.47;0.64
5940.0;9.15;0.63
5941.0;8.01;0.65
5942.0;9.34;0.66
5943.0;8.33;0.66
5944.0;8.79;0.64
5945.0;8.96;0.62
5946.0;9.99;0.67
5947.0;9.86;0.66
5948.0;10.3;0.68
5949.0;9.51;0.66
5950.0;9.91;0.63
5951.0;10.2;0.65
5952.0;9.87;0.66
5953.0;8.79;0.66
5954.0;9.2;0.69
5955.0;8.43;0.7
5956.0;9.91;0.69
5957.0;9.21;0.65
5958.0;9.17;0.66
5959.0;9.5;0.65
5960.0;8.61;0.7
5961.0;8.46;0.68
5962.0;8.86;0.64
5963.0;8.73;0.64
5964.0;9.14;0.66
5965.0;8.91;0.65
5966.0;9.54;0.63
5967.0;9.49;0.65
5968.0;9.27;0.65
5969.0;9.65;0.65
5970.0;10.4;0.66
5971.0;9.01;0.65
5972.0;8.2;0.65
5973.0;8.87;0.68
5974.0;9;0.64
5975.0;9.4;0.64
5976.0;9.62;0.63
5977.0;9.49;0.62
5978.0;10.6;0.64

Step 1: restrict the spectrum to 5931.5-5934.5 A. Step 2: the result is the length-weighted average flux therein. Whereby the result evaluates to 9.15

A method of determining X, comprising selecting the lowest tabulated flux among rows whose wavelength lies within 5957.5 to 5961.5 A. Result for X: 8.46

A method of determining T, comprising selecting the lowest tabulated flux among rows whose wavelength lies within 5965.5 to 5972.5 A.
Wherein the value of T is 8.2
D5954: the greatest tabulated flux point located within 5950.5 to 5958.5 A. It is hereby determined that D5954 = 10.2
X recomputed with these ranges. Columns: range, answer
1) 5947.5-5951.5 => 9.51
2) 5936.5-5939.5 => 8.28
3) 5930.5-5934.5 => 8.86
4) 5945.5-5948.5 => 9.86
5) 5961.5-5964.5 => 8.73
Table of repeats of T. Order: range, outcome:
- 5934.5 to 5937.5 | 8.1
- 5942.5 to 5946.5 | 8.33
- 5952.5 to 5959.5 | 8.43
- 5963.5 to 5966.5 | 8.91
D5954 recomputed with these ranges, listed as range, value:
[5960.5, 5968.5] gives 9.54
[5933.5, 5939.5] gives 9.58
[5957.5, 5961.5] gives 9.5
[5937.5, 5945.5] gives 9.47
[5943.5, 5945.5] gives 8.96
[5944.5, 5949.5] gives 10.3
